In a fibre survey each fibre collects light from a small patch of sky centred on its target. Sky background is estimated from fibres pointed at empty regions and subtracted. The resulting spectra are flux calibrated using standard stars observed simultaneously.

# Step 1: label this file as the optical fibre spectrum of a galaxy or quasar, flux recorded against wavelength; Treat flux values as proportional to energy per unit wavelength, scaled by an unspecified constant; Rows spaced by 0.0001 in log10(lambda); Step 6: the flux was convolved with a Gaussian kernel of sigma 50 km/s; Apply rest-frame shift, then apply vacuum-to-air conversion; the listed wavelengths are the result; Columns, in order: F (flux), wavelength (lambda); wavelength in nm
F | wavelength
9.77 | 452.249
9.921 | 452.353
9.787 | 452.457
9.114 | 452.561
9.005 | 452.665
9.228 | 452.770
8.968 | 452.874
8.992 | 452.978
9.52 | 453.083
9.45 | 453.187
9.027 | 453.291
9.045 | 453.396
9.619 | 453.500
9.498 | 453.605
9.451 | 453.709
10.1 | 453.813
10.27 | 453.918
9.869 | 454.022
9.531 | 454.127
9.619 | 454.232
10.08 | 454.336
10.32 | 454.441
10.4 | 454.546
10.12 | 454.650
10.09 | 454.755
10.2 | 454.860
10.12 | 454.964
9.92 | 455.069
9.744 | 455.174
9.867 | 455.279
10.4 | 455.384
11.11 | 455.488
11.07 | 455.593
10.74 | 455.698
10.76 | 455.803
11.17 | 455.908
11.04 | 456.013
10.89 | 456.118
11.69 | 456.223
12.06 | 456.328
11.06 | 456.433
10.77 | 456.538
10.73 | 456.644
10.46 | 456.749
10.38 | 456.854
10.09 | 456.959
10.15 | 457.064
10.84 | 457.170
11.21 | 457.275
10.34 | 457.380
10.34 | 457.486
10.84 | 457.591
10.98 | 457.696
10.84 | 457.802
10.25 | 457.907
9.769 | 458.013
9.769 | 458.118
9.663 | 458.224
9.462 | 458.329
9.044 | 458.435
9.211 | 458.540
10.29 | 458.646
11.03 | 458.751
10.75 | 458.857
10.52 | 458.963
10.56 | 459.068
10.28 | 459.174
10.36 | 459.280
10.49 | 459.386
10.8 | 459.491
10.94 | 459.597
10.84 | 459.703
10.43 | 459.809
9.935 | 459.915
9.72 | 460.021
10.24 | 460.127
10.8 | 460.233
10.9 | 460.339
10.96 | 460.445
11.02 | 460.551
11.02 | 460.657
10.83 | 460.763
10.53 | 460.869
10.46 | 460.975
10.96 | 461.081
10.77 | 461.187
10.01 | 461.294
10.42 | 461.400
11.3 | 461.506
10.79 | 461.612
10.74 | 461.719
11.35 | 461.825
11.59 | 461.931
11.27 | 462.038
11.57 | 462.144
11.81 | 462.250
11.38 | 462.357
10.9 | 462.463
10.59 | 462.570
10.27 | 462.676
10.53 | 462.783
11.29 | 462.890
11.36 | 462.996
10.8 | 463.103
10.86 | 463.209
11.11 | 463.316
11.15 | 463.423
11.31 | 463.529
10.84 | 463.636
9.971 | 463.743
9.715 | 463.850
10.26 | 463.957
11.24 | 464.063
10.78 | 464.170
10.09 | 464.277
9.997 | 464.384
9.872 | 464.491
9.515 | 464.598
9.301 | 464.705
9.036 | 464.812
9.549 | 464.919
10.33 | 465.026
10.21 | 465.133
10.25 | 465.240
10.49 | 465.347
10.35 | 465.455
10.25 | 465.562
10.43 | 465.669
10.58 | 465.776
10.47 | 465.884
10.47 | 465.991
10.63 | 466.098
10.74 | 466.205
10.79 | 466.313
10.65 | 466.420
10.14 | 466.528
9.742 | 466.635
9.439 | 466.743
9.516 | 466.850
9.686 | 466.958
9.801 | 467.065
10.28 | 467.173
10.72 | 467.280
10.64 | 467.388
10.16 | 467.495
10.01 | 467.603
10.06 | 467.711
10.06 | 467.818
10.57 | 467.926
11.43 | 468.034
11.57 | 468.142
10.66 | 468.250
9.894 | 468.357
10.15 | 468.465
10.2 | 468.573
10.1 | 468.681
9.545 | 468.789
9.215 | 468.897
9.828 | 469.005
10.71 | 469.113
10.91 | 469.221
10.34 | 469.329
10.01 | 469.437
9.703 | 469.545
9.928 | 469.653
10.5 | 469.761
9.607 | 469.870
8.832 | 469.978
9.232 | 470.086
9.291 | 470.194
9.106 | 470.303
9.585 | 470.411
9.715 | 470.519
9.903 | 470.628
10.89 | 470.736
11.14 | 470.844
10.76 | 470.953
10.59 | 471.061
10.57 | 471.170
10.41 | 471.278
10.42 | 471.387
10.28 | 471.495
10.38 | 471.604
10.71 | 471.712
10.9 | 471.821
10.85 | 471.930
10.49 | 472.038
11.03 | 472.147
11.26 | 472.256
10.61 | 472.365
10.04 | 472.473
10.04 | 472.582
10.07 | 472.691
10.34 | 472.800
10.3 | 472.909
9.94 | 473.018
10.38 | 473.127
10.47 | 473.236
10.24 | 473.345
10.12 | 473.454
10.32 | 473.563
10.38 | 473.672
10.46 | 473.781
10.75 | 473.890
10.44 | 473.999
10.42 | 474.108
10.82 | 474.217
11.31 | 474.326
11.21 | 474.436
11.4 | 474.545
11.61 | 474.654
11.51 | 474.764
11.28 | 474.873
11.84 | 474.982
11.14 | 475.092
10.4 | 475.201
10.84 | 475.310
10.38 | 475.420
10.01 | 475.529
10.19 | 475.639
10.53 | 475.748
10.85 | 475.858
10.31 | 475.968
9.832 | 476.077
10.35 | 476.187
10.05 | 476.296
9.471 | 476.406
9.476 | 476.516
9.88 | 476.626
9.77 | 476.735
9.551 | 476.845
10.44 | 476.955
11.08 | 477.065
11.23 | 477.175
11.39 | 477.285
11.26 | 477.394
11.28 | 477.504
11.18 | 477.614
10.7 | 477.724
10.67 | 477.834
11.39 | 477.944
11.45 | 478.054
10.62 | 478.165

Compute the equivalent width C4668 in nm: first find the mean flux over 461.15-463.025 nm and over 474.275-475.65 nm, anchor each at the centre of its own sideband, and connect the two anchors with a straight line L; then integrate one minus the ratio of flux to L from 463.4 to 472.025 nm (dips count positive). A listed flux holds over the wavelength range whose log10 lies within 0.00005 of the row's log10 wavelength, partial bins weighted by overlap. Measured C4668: 0.62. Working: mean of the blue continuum 11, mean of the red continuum 11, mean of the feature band 10.2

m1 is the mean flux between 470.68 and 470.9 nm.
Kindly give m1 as 11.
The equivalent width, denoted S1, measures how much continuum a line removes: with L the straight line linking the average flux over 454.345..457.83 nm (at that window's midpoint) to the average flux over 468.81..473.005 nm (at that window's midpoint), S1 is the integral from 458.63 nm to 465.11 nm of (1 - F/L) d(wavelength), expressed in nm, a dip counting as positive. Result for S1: -0.10 nm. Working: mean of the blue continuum 10.6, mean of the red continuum 10.2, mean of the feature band 10.6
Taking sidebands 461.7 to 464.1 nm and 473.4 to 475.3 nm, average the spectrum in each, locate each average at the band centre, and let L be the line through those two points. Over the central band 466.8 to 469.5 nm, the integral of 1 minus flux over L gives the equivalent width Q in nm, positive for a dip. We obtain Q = 0.17 nm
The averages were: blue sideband 11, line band 10.2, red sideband 10.9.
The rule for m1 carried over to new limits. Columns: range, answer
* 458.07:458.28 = 9.71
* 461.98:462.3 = 11.6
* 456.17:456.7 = 11.2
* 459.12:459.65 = 10.6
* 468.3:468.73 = 10.1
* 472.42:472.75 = 10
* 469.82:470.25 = 9.24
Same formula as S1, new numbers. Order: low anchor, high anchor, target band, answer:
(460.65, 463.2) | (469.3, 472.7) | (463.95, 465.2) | 0.084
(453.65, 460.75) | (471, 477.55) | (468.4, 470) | 0.081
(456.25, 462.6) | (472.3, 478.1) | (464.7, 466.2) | 0.057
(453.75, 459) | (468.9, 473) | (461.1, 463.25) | -0.135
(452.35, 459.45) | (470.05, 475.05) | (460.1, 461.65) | -0.069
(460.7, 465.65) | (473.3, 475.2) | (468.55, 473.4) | 0.268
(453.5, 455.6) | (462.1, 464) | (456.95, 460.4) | 0.031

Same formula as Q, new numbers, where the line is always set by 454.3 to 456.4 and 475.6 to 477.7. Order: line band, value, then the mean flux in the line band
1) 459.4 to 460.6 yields -0.003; 10.6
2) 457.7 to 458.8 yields 0.063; 9.98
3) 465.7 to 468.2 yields 0.037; 10.4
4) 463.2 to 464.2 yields -0.017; 10.7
